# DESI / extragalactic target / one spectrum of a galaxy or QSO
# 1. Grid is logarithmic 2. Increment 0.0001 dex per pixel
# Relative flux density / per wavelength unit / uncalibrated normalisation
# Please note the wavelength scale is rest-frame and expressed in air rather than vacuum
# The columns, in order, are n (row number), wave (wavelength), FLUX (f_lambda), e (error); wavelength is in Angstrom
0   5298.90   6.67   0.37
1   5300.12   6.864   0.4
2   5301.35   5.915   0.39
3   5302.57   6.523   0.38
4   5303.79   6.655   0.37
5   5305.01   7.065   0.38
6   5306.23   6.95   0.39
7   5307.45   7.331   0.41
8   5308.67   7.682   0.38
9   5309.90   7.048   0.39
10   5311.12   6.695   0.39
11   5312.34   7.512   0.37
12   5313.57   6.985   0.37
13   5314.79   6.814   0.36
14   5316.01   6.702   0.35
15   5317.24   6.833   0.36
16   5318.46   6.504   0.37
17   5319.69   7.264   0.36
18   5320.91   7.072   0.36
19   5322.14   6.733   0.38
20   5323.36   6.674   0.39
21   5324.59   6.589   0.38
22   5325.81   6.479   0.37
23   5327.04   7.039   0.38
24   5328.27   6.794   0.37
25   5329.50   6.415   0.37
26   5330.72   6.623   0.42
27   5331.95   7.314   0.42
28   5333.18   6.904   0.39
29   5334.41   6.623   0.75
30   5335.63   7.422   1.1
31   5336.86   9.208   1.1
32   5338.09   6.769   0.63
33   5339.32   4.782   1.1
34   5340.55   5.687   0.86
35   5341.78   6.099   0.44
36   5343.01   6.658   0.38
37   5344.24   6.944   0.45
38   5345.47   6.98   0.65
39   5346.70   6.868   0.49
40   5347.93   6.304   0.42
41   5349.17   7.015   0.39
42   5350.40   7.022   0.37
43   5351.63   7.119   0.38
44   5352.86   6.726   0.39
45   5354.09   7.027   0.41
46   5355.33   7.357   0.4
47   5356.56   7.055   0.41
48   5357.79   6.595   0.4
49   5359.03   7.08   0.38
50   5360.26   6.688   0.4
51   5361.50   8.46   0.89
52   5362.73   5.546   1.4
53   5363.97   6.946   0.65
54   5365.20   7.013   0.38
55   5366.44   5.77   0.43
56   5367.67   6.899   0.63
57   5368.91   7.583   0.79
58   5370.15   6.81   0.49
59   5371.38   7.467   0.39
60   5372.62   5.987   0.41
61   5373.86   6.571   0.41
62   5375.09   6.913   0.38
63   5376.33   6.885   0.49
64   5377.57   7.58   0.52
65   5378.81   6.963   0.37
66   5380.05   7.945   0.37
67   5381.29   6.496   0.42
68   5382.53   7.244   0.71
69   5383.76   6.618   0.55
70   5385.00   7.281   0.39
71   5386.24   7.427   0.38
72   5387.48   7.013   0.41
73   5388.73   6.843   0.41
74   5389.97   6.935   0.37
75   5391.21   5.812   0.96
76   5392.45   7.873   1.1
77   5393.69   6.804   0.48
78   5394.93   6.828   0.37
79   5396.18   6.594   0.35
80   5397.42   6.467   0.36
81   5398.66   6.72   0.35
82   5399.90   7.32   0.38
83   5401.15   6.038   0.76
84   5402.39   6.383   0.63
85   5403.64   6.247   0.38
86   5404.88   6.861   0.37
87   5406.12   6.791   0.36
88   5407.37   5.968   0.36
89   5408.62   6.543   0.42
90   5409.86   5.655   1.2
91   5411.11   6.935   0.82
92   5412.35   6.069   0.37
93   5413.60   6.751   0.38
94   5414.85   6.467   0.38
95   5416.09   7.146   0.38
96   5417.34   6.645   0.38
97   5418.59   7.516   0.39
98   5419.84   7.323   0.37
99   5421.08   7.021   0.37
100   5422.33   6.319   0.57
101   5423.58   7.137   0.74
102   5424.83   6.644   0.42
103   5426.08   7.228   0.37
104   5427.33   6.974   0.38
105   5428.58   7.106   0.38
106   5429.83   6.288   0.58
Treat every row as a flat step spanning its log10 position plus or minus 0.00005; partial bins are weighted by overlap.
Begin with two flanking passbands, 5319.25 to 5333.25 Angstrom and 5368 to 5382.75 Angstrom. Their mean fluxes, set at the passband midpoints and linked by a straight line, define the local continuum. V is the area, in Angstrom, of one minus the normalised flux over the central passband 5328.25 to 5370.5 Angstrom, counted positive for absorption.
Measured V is 0.5 Angstrom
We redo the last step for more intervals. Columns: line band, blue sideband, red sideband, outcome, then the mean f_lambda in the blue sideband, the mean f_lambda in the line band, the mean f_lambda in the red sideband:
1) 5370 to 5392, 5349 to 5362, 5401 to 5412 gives -0.7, 7.1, 6.94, 6.39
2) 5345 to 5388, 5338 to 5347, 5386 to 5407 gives -3.0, 6.31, 6.95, 6.74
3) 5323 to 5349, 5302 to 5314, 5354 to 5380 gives 1.0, 7.05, 6.73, 6.93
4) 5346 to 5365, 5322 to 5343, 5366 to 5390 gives -0.2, 6.71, 6.92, 6.97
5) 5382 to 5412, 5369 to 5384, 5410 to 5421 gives 0.8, 6.99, 6.71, 6.81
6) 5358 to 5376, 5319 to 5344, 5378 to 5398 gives 0.1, 6.76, 6.83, 6.95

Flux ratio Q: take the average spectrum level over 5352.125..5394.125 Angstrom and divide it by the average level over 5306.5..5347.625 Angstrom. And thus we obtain 1.01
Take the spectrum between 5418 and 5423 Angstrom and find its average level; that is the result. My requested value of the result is 7.05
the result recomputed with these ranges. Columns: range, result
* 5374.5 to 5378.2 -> 7.12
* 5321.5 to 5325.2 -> 6.67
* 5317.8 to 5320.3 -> 6.89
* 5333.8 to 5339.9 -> 6.98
